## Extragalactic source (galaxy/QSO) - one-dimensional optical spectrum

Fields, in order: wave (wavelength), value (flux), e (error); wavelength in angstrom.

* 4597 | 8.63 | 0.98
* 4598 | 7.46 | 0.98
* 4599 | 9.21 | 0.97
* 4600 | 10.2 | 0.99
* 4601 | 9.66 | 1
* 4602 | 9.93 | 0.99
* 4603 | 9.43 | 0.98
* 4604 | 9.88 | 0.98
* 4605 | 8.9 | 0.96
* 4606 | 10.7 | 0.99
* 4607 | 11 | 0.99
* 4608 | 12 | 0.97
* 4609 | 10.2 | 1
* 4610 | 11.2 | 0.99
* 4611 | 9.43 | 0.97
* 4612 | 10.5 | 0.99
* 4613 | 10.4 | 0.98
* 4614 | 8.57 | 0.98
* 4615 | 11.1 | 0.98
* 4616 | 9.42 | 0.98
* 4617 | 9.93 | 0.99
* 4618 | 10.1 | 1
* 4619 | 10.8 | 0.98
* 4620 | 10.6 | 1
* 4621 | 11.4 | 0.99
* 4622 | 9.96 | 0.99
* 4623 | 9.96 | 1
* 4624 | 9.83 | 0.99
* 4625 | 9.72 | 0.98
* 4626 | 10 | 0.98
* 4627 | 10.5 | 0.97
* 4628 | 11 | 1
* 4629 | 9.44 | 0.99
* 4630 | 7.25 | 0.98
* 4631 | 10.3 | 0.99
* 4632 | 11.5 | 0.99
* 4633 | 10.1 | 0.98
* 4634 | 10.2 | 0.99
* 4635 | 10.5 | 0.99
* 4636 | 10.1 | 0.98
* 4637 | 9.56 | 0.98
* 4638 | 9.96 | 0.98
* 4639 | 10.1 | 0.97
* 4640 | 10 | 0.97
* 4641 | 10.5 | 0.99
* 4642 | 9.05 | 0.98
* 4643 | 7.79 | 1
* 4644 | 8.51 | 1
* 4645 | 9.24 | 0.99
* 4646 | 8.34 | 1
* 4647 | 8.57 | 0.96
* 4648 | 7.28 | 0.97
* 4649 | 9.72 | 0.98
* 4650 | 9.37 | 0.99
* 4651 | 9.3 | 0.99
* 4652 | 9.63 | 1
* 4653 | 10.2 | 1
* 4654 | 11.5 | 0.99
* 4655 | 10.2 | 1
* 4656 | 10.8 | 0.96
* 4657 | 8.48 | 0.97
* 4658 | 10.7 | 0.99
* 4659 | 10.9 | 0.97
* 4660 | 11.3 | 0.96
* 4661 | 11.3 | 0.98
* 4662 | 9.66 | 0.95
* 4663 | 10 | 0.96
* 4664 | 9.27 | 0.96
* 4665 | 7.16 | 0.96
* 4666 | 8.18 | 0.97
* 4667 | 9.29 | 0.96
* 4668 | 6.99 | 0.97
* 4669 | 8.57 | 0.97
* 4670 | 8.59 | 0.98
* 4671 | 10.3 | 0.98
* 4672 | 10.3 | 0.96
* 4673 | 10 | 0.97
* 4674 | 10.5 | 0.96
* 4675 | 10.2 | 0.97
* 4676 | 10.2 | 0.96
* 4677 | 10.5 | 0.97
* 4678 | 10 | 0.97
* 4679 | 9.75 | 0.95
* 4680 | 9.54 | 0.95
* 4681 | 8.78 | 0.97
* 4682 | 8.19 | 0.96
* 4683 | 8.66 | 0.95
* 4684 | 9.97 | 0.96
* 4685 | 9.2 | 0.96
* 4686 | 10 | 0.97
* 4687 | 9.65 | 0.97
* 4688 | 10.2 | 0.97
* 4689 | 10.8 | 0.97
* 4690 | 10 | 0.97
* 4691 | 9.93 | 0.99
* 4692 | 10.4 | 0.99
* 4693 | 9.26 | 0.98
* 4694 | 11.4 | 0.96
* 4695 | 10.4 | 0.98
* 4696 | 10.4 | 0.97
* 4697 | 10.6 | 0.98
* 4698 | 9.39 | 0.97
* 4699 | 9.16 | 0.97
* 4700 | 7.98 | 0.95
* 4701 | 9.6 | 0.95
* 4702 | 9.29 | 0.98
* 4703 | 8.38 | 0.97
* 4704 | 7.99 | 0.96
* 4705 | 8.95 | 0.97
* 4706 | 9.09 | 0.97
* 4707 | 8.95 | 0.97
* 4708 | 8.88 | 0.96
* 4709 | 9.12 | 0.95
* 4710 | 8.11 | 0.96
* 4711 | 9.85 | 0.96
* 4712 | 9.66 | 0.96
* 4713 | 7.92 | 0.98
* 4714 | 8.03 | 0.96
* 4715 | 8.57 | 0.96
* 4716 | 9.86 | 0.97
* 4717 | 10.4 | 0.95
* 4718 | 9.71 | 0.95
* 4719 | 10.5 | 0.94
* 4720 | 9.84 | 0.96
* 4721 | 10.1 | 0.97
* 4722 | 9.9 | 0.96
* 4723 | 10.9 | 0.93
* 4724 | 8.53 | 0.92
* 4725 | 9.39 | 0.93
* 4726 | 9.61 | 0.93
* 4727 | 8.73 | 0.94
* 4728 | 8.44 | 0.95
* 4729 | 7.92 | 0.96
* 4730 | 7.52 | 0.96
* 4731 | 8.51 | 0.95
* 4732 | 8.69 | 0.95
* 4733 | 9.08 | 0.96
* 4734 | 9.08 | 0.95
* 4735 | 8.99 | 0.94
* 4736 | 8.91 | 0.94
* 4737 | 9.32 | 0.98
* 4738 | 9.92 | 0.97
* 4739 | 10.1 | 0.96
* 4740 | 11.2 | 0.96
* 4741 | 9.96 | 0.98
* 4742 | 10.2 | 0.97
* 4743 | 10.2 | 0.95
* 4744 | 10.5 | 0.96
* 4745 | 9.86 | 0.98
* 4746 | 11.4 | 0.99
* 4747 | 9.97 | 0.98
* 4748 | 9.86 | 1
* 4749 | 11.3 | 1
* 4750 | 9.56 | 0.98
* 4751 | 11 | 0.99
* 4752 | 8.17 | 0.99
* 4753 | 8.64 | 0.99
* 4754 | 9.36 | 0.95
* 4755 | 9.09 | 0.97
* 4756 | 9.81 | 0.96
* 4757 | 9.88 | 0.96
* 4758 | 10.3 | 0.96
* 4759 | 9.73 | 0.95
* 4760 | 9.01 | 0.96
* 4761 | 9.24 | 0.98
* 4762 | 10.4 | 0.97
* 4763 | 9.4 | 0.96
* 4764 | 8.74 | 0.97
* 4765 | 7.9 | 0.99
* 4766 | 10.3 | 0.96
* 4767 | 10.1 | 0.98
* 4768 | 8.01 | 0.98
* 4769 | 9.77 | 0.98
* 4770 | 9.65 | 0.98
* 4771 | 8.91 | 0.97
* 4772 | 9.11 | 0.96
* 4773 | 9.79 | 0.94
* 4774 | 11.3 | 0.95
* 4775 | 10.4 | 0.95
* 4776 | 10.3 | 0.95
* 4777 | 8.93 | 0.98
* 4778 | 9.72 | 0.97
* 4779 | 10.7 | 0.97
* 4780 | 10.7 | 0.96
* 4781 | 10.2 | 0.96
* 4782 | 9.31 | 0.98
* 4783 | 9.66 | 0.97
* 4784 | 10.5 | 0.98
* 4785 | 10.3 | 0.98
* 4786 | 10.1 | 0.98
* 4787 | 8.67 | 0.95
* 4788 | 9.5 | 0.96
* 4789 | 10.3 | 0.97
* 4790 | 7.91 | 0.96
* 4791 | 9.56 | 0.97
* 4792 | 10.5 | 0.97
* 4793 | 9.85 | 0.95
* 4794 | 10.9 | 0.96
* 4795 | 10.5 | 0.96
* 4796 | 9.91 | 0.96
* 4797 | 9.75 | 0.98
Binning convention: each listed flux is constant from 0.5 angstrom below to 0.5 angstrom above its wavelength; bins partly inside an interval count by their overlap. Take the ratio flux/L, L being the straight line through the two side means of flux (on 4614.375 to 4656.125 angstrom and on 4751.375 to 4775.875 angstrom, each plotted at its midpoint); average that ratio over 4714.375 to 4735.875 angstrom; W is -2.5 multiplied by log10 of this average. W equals 0.04 mag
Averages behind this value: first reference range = 9.83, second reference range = 9.48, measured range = 9.24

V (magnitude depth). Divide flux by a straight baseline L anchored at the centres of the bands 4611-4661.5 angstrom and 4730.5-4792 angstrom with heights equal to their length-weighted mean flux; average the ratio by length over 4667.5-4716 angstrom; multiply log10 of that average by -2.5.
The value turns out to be 0.04 mag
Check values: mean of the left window 9.9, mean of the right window 9.69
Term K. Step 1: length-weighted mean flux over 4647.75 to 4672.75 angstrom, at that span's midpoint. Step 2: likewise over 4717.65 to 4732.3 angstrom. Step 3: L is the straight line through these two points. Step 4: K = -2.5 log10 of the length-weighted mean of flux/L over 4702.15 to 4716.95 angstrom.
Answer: 0.05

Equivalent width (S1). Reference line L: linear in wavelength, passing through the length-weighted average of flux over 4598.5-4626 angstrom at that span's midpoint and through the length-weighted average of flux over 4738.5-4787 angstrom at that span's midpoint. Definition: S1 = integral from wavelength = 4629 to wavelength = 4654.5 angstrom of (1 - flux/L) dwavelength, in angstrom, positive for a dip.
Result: 1.38 angstrom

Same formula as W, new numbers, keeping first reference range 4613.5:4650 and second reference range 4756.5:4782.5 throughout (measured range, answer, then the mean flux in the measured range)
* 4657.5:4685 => 0.02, 9.58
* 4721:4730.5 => 0.08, 9.05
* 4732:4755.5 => -0.01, 9.79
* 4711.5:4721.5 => 0.03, 9.46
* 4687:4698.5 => -0.06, 10.2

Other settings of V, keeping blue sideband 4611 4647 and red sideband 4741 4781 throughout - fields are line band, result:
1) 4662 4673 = 0.10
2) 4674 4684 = 0.03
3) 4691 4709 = 0.04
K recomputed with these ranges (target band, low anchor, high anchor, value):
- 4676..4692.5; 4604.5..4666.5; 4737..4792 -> 0.013 mag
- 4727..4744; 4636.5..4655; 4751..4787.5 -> 0.034 mag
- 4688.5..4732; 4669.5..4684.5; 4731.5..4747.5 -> 0.049 mag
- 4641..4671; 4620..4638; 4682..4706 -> 0.061 mag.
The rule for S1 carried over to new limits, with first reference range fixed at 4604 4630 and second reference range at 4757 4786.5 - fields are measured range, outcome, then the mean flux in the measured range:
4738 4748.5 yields -0.5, 10.3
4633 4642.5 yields 0.1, 10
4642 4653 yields 1.4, 8.85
